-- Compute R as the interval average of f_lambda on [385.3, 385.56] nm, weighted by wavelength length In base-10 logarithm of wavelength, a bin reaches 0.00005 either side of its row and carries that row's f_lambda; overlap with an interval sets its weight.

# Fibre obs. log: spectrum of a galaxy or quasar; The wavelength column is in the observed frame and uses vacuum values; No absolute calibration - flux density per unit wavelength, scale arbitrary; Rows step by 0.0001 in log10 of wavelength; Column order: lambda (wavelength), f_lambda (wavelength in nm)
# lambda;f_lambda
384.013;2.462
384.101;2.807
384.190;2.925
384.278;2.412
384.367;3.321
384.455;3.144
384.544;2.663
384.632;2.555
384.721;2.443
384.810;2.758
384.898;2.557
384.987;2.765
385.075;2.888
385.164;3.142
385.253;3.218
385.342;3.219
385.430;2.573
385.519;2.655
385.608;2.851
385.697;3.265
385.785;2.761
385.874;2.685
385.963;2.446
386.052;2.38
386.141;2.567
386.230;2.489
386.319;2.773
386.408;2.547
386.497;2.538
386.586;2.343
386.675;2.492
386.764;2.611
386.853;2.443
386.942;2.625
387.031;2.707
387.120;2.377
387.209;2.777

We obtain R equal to 2.82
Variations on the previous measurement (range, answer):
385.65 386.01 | 2.79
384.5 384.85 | 2.6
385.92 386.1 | 2.41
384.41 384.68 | 2.79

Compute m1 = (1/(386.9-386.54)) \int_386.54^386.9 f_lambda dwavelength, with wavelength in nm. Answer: 2.48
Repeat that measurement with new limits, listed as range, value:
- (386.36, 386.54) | 2.55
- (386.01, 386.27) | 2.48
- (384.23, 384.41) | 2.86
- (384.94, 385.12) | 2.82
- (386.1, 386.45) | 2.59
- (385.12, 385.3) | 3.17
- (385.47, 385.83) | 2.88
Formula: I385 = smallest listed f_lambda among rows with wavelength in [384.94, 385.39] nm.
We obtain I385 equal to 2.765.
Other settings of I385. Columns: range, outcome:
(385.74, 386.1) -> 2.38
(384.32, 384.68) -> 2.555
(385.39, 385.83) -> 2.573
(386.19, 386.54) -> 2.489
